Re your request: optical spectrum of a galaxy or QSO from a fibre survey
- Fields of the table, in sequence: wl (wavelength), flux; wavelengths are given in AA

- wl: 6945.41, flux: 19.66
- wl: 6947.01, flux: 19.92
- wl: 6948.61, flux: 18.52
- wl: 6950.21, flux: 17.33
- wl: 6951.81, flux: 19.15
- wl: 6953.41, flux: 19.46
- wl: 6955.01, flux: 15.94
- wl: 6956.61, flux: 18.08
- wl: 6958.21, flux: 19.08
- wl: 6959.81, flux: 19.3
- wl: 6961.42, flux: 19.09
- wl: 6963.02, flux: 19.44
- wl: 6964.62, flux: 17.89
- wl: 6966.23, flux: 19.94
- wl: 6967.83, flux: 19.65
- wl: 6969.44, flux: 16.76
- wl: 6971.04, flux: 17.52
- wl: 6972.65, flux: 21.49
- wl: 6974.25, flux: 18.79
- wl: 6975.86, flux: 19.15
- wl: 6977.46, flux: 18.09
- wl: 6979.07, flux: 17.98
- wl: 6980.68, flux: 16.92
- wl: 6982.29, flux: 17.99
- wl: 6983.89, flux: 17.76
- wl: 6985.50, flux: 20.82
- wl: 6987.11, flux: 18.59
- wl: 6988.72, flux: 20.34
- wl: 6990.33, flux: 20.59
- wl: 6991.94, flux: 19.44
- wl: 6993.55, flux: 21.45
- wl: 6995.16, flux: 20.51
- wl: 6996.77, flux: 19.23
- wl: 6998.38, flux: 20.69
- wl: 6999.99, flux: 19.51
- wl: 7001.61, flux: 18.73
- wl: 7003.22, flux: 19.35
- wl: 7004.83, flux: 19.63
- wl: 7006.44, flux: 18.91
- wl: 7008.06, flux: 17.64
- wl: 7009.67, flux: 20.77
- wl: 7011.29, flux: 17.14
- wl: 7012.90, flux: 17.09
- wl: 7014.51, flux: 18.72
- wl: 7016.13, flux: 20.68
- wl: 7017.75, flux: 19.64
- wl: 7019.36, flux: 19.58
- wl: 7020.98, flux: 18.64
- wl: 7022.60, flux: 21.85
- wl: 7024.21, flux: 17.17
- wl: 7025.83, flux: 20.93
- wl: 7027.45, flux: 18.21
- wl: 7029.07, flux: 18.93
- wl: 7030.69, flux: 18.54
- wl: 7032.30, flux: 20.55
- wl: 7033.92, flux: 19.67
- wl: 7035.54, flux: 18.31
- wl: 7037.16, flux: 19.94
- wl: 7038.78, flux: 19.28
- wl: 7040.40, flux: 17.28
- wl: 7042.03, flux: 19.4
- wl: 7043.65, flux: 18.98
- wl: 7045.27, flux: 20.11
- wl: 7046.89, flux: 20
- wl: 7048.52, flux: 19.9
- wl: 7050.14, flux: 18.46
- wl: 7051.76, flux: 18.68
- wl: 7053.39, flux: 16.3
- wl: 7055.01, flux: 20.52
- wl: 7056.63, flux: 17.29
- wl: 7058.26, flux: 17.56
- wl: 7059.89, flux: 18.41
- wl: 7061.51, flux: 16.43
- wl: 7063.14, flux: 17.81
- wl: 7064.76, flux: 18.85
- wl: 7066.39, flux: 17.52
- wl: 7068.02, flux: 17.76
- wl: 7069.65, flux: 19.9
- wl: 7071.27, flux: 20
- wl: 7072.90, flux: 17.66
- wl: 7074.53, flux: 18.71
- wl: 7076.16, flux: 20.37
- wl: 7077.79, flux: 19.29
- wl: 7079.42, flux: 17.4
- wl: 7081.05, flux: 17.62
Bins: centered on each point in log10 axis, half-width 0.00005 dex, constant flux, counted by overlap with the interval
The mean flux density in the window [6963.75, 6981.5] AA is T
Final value 18.6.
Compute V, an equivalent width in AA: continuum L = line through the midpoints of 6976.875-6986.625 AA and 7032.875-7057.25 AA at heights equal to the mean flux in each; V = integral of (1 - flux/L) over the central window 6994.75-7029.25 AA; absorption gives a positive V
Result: -1.2 AA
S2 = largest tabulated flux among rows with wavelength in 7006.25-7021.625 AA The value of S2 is 20.77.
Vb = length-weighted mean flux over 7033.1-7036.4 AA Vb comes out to 19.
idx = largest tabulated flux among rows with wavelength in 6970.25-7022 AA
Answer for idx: 21.49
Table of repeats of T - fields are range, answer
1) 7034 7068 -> 18.6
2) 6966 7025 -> 19.2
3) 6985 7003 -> 20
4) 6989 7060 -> 19.2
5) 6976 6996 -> 19.2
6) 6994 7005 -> 19.7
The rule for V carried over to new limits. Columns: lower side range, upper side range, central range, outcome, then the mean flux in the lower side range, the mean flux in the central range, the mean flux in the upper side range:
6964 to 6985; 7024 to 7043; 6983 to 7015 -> -1.1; 18.5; 19.4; 19.1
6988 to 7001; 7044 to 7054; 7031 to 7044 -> 0.0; 20.2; 19.2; 19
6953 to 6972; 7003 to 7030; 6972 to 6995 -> -0.6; 18.5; 19.3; 19.1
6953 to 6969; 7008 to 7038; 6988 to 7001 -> -0.8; 18.7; 20.2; 19.2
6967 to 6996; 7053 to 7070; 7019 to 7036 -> -0.8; 19.1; 19.3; 18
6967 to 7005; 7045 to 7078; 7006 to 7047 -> -0.6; 19.2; 19.1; 18.6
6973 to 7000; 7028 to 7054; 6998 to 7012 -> 0.1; 19.3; 19.1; 19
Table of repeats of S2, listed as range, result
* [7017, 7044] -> 21.85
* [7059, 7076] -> 20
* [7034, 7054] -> 20.11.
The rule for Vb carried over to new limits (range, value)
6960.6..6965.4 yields 18.8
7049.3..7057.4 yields 18.3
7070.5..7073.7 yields 18.8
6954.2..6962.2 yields 18.3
